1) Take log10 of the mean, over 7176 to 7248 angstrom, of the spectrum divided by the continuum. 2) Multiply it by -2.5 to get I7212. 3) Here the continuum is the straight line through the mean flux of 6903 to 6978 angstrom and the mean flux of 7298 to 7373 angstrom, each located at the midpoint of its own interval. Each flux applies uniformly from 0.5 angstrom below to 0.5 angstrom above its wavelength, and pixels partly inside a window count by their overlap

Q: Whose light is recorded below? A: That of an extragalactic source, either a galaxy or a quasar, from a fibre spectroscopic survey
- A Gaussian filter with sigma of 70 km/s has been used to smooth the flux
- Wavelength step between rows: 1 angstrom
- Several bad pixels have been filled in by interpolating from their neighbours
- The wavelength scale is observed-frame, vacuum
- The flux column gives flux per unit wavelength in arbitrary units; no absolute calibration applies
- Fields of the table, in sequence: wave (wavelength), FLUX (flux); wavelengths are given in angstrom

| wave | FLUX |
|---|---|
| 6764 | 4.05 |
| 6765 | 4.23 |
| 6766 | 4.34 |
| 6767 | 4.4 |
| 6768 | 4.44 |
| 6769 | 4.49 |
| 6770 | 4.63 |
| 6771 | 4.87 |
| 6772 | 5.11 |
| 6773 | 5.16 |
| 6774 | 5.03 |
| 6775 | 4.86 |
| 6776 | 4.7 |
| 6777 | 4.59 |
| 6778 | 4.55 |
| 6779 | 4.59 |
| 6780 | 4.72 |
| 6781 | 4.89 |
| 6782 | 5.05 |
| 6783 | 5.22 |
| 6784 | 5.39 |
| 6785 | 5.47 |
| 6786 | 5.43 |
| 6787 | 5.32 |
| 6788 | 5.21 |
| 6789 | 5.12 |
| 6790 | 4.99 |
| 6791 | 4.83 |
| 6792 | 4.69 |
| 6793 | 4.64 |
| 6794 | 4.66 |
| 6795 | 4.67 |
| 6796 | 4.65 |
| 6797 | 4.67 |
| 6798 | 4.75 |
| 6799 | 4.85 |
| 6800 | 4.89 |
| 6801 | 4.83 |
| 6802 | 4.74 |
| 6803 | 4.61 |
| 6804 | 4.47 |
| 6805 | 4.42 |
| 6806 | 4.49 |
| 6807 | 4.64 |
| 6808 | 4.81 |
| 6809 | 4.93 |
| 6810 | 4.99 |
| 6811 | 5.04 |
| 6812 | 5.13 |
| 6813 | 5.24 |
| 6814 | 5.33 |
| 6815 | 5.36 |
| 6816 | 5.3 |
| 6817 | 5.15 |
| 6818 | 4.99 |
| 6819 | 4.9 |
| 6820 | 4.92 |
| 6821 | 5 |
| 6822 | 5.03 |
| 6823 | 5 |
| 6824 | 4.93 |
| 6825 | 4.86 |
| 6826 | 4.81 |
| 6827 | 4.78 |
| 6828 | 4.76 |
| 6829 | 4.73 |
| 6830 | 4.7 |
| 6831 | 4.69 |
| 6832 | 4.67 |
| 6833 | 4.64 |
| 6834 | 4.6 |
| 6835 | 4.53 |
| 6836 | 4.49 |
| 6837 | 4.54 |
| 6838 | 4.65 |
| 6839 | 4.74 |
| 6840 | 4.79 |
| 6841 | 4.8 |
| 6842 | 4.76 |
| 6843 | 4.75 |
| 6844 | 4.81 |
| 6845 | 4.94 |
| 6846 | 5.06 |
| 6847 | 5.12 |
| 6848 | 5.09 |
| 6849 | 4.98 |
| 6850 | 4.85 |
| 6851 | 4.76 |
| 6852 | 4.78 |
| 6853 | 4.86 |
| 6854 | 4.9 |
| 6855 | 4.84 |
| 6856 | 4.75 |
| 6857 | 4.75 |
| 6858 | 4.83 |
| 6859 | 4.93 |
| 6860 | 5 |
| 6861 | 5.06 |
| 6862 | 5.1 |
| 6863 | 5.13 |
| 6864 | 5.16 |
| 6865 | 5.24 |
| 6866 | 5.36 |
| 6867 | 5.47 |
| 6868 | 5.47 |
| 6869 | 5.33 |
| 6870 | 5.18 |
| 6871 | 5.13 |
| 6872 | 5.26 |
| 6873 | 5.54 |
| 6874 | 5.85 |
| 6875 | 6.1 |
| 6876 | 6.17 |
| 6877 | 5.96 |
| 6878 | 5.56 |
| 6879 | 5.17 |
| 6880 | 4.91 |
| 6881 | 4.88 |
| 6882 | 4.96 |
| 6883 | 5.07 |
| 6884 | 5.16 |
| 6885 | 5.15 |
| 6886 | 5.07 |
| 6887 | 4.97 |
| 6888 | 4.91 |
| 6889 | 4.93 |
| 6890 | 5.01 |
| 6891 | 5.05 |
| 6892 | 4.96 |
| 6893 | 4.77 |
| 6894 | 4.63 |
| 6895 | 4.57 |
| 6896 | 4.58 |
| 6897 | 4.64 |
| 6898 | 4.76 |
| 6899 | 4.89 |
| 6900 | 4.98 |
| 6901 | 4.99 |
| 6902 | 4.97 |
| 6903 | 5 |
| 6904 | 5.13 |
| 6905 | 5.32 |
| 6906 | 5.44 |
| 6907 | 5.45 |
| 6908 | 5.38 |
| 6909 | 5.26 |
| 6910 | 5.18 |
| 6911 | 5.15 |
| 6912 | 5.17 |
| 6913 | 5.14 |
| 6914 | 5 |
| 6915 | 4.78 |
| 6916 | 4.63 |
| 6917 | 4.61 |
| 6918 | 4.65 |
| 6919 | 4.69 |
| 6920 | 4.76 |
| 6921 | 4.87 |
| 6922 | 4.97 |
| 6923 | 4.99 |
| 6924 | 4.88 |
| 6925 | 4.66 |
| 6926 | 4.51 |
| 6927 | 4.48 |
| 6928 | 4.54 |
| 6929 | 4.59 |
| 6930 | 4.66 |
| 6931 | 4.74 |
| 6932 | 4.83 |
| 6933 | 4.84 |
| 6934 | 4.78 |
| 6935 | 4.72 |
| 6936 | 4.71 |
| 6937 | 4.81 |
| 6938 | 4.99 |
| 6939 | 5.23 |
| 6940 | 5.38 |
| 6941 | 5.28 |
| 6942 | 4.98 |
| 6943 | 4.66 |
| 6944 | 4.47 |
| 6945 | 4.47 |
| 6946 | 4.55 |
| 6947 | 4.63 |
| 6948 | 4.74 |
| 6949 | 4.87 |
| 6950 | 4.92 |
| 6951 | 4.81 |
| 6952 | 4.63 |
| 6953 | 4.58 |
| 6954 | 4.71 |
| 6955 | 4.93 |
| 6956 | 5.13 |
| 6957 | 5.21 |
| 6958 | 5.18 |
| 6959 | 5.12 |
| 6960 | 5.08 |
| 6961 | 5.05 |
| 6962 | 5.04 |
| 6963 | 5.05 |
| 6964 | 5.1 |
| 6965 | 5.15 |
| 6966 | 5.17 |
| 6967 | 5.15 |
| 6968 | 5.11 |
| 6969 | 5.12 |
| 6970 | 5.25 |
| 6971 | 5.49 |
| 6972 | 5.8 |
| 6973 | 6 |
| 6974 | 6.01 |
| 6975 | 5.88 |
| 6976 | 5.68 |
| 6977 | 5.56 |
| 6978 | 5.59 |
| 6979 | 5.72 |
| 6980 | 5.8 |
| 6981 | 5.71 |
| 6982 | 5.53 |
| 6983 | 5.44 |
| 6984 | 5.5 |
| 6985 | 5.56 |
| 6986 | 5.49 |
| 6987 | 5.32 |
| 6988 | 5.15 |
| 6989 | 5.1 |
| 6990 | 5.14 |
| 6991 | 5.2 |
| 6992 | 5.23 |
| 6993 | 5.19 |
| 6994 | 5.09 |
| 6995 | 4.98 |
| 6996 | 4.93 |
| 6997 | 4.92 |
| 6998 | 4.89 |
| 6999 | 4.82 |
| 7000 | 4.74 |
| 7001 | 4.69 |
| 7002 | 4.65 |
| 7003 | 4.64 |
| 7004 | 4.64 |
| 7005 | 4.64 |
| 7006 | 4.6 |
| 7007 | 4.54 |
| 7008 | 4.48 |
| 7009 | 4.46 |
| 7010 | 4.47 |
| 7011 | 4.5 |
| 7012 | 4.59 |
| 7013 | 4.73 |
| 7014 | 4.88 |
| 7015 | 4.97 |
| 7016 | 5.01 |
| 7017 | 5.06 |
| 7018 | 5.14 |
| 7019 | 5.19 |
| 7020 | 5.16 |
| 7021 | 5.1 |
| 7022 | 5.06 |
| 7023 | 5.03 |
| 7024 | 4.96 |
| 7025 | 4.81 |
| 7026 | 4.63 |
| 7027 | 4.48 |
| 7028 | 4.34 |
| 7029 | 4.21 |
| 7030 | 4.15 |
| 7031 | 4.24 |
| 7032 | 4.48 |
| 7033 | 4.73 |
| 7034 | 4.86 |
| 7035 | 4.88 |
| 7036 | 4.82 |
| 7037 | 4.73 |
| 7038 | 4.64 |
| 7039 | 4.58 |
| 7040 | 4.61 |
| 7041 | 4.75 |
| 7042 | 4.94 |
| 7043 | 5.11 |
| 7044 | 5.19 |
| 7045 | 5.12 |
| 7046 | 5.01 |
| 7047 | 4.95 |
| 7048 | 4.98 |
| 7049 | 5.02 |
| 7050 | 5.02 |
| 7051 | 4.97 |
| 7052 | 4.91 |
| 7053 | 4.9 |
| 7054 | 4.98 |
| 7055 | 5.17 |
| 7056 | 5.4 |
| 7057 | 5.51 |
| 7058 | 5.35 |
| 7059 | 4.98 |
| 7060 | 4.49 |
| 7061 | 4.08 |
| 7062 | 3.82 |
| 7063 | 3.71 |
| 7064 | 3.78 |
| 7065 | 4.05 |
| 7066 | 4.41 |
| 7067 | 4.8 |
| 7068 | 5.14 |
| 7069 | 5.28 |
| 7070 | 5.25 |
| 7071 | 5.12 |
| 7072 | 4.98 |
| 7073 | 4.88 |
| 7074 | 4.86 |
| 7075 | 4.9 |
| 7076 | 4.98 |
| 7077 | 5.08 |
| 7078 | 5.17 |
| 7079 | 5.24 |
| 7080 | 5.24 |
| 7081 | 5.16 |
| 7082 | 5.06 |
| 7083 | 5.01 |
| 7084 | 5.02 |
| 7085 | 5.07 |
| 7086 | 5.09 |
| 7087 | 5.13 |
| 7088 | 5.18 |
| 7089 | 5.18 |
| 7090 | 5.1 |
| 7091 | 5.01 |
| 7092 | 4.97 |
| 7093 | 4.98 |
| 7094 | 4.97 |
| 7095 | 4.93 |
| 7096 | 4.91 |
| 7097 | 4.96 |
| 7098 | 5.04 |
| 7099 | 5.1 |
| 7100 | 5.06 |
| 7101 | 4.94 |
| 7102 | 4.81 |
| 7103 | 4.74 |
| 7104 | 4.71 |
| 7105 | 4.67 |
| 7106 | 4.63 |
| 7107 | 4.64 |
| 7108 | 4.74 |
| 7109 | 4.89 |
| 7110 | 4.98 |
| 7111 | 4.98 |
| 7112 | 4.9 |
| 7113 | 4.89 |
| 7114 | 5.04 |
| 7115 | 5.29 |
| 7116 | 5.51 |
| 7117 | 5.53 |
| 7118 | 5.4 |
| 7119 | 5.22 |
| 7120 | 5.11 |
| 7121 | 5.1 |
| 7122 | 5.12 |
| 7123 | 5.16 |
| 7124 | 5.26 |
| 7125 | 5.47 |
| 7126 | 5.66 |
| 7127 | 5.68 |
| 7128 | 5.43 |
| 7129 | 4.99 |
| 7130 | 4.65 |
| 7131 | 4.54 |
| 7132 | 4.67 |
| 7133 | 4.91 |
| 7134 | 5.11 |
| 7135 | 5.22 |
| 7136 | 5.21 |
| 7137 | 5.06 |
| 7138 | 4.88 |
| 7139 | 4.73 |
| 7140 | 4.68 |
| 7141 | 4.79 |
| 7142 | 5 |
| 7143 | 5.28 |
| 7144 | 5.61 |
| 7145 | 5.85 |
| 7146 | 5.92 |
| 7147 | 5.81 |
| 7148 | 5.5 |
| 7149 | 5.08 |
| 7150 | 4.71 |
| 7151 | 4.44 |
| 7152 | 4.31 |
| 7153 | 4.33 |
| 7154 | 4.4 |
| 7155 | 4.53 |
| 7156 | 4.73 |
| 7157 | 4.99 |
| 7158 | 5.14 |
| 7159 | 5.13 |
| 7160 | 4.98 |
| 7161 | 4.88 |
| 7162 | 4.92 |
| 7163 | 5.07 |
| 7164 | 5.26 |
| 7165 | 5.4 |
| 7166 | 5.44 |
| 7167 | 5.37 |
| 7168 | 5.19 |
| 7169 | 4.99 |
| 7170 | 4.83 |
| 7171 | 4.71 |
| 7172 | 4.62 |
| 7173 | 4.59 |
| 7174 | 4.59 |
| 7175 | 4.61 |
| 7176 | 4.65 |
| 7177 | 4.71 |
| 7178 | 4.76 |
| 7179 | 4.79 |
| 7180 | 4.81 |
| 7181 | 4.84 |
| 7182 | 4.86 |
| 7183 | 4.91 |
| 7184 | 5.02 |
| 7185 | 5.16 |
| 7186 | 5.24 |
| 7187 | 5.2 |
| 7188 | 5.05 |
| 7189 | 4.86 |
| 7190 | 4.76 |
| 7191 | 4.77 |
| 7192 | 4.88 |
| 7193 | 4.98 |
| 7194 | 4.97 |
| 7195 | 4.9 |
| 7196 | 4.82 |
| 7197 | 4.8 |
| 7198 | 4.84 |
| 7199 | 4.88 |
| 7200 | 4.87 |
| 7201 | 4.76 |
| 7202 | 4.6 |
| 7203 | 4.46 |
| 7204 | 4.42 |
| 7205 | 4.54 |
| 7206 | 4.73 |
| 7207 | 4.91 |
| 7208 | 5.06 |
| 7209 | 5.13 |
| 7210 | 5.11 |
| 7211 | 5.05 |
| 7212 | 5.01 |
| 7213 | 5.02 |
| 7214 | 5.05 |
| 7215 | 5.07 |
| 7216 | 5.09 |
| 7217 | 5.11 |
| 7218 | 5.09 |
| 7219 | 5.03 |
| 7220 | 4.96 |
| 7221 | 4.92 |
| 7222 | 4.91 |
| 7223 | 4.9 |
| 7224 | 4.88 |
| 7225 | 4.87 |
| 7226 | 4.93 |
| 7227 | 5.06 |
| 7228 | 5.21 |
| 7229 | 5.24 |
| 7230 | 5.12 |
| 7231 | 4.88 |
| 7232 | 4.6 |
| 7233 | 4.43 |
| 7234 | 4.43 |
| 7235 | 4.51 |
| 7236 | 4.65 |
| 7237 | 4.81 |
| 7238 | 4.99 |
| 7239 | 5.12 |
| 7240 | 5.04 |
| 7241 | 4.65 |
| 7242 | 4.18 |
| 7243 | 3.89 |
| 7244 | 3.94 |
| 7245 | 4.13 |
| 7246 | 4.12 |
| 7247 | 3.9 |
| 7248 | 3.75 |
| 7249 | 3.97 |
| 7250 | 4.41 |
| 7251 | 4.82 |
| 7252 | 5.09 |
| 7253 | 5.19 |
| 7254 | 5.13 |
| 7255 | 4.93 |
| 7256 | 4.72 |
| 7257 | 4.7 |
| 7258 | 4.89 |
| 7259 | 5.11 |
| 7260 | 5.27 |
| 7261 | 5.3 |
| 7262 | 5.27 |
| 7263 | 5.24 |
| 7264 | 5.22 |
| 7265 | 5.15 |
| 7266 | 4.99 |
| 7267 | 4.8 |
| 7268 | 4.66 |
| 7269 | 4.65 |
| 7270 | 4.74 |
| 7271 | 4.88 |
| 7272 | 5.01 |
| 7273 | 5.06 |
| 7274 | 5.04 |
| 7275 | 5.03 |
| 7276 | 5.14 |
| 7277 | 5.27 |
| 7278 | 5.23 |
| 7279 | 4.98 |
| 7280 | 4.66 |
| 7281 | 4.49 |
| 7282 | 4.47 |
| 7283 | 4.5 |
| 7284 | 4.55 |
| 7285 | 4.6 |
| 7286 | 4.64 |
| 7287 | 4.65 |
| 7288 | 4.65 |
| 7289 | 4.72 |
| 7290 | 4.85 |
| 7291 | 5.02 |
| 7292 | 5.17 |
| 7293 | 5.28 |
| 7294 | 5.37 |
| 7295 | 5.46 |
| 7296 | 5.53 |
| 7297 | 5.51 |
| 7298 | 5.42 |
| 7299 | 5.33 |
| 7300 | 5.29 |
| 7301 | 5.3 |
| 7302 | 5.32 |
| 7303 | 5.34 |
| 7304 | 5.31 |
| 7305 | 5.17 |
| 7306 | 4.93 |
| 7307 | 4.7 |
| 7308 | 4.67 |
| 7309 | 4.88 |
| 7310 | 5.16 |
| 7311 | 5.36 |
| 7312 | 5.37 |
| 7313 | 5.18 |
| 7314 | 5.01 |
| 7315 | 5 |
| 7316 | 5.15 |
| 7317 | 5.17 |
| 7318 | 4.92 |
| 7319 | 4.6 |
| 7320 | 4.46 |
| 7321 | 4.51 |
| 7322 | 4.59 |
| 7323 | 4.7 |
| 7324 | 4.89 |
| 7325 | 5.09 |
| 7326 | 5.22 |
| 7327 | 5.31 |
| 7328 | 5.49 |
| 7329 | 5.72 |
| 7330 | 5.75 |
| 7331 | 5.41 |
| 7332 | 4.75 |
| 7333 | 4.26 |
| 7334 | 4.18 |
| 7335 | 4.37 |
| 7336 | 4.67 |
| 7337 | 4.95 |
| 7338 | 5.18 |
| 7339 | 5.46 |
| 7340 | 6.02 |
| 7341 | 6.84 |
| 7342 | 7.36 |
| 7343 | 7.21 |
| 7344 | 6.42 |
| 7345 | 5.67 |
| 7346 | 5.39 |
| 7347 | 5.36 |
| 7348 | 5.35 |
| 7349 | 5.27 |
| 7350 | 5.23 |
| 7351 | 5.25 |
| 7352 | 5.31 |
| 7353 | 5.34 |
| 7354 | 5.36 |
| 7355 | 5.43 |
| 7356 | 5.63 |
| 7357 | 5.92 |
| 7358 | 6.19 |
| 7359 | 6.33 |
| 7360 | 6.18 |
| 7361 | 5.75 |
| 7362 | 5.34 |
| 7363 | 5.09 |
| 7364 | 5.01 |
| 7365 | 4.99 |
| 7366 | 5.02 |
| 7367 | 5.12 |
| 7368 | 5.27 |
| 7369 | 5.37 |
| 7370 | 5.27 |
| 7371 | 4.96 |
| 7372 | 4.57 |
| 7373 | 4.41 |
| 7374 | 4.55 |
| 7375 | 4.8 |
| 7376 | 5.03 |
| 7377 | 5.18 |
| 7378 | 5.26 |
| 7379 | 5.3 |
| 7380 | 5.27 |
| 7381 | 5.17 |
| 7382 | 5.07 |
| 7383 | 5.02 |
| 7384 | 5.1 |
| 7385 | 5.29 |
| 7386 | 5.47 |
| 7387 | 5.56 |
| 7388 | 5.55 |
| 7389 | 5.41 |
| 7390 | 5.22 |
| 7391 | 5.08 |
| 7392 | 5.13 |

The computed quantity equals 0.08 mag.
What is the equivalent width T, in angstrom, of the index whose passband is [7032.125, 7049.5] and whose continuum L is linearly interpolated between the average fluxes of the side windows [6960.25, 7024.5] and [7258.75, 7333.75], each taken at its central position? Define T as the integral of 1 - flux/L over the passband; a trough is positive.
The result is 0.8 angstrom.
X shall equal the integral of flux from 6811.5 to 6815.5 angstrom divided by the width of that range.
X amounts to 5.27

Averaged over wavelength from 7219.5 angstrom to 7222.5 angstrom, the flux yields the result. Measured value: 4.93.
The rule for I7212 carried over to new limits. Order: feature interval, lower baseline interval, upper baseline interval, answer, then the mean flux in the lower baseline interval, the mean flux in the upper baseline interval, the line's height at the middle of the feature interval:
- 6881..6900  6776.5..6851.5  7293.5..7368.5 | 0.01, 4.87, 5.31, 4.93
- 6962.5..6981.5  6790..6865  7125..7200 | -0.12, 4.85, 4.97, 4.9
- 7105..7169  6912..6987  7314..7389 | 0.02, 5.05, 5.28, 5.16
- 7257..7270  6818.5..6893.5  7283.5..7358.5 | 0.04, 5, 5.23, 5.2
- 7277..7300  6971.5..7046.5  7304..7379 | 0.05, 4.99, 5.25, 5.21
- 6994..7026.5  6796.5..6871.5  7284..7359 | 0.05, 4.9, 5.24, 5.02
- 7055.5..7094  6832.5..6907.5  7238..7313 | 0.01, 5.03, 4.9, 4.96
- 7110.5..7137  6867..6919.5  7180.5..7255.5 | -0.06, 5.11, 4.81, 4.89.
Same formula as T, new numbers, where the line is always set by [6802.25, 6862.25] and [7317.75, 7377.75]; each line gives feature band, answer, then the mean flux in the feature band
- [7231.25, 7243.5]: 1.4 angstrom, 4.61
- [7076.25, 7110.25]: 0.6 angstrom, 4.98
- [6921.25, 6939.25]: 0.6 angstrom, 4.77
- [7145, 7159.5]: 0.5 angstrom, 4.96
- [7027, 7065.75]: 2.4 angstrom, 4.72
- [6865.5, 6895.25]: -2.0 angstrom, 5.22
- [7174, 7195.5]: 1.1 angstrom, 4.88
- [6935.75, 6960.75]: 0.3 angstrom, 4.89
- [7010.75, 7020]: 0.2 angstrom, 4.92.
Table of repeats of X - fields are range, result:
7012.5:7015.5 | 4.86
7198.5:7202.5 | 4.78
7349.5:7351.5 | 5.24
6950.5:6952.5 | 4.72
